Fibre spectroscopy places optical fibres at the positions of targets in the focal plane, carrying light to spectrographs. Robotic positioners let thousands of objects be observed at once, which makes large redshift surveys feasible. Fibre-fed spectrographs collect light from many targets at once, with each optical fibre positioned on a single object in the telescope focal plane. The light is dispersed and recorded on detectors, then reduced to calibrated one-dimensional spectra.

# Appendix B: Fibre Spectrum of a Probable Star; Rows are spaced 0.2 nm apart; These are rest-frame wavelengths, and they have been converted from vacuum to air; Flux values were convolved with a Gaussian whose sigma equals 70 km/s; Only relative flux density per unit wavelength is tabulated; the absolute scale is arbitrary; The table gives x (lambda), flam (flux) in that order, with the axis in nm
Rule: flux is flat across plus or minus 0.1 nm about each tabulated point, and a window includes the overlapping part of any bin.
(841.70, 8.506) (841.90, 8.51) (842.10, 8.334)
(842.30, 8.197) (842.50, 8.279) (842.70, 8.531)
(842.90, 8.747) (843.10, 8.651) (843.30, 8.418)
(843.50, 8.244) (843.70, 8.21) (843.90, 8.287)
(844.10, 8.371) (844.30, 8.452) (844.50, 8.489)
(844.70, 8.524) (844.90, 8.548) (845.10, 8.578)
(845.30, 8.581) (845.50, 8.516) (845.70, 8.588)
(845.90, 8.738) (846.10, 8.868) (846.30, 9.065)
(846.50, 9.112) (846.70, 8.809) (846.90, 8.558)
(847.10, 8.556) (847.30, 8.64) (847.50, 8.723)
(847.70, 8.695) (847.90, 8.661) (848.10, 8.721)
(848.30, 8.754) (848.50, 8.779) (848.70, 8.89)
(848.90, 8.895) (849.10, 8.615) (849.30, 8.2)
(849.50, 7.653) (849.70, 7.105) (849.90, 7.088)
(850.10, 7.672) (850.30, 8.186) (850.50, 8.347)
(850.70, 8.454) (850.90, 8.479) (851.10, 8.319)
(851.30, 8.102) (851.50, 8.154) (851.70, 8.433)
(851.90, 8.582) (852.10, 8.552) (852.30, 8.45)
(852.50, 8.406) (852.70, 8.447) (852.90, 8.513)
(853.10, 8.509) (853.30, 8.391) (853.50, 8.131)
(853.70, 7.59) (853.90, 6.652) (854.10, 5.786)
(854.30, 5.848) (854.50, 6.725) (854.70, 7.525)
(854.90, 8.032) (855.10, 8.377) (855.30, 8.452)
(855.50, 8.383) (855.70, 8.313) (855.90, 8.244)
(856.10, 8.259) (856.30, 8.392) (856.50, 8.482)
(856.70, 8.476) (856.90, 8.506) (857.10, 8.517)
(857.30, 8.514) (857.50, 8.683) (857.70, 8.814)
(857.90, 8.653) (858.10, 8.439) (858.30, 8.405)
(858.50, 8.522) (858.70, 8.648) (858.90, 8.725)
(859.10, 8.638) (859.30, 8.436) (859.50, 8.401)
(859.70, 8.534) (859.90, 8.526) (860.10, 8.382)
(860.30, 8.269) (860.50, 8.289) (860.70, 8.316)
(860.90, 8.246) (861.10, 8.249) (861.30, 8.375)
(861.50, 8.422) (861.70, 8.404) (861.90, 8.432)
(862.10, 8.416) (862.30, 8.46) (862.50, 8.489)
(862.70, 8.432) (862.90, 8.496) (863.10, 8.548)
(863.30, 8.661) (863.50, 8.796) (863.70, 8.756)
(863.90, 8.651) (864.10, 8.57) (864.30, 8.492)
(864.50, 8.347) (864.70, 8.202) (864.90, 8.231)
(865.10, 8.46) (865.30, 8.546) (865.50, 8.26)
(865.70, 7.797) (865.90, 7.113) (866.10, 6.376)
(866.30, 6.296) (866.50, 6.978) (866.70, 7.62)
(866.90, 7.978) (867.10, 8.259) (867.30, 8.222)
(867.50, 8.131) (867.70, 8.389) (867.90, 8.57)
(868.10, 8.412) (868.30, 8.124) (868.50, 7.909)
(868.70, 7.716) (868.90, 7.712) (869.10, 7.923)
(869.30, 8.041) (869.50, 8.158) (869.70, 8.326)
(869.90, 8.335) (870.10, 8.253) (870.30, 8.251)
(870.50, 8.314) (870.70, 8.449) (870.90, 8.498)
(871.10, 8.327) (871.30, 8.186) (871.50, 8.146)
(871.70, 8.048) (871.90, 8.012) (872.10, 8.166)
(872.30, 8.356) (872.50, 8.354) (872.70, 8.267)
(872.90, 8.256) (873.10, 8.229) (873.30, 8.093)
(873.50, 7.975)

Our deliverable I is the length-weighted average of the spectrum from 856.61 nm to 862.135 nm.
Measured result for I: 8.47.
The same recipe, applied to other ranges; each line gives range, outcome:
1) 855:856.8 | 8.38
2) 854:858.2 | 8.07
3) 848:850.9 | 8.25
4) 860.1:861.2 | 8.28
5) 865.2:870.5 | 7.92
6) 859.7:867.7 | 8.2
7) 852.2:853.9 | 8.21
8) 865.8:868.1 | 7.66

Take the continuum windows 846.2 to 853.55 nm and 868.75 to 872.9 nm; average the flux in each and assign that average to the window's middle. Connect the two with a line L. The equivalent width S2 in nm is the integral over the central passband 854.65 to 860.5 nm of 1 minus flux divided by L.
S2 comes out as -0.07 nm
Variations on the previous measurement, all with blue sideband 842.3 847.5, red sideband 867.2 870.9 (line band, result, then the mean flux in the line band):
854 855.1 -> 0.19 nm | 6.93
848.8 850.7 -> 0.11 nm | 8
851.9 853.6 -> 0.00 nm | 8.43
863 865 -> -0.06 nm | 8.53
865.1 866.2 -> 0.07 nm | 7.69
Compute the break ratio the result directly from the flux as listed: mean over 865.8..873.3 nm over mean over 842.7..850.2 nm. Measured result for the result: 0.9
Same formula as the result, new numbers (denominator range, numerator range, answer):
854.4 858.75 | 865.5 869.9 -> 0.94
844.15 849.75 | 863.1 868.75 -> 0.94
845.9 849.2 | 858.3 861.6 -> 0.96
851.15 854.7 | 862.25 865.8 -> 1.08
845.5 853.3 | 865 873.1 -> 0.95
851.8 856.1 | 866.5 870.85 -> 1.03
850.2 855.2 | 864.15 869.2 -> 1.00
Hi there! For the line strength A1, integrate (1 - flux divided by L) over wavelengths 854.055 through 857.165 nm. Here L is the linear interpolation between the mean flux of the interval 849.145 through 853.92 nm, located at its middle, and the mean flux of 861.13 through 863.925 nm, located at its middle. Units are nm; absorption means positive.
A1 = 0.13 nm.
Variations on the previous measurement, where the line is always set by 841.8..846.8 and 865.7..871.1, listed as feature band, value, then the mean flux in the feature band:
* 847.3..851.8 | 0.050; 8.32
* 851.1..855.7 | 0.216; 7.93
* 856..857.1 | -0.026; 8.43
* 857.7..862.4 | -0.173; 8.45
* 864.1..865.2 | -0.045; 8.37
